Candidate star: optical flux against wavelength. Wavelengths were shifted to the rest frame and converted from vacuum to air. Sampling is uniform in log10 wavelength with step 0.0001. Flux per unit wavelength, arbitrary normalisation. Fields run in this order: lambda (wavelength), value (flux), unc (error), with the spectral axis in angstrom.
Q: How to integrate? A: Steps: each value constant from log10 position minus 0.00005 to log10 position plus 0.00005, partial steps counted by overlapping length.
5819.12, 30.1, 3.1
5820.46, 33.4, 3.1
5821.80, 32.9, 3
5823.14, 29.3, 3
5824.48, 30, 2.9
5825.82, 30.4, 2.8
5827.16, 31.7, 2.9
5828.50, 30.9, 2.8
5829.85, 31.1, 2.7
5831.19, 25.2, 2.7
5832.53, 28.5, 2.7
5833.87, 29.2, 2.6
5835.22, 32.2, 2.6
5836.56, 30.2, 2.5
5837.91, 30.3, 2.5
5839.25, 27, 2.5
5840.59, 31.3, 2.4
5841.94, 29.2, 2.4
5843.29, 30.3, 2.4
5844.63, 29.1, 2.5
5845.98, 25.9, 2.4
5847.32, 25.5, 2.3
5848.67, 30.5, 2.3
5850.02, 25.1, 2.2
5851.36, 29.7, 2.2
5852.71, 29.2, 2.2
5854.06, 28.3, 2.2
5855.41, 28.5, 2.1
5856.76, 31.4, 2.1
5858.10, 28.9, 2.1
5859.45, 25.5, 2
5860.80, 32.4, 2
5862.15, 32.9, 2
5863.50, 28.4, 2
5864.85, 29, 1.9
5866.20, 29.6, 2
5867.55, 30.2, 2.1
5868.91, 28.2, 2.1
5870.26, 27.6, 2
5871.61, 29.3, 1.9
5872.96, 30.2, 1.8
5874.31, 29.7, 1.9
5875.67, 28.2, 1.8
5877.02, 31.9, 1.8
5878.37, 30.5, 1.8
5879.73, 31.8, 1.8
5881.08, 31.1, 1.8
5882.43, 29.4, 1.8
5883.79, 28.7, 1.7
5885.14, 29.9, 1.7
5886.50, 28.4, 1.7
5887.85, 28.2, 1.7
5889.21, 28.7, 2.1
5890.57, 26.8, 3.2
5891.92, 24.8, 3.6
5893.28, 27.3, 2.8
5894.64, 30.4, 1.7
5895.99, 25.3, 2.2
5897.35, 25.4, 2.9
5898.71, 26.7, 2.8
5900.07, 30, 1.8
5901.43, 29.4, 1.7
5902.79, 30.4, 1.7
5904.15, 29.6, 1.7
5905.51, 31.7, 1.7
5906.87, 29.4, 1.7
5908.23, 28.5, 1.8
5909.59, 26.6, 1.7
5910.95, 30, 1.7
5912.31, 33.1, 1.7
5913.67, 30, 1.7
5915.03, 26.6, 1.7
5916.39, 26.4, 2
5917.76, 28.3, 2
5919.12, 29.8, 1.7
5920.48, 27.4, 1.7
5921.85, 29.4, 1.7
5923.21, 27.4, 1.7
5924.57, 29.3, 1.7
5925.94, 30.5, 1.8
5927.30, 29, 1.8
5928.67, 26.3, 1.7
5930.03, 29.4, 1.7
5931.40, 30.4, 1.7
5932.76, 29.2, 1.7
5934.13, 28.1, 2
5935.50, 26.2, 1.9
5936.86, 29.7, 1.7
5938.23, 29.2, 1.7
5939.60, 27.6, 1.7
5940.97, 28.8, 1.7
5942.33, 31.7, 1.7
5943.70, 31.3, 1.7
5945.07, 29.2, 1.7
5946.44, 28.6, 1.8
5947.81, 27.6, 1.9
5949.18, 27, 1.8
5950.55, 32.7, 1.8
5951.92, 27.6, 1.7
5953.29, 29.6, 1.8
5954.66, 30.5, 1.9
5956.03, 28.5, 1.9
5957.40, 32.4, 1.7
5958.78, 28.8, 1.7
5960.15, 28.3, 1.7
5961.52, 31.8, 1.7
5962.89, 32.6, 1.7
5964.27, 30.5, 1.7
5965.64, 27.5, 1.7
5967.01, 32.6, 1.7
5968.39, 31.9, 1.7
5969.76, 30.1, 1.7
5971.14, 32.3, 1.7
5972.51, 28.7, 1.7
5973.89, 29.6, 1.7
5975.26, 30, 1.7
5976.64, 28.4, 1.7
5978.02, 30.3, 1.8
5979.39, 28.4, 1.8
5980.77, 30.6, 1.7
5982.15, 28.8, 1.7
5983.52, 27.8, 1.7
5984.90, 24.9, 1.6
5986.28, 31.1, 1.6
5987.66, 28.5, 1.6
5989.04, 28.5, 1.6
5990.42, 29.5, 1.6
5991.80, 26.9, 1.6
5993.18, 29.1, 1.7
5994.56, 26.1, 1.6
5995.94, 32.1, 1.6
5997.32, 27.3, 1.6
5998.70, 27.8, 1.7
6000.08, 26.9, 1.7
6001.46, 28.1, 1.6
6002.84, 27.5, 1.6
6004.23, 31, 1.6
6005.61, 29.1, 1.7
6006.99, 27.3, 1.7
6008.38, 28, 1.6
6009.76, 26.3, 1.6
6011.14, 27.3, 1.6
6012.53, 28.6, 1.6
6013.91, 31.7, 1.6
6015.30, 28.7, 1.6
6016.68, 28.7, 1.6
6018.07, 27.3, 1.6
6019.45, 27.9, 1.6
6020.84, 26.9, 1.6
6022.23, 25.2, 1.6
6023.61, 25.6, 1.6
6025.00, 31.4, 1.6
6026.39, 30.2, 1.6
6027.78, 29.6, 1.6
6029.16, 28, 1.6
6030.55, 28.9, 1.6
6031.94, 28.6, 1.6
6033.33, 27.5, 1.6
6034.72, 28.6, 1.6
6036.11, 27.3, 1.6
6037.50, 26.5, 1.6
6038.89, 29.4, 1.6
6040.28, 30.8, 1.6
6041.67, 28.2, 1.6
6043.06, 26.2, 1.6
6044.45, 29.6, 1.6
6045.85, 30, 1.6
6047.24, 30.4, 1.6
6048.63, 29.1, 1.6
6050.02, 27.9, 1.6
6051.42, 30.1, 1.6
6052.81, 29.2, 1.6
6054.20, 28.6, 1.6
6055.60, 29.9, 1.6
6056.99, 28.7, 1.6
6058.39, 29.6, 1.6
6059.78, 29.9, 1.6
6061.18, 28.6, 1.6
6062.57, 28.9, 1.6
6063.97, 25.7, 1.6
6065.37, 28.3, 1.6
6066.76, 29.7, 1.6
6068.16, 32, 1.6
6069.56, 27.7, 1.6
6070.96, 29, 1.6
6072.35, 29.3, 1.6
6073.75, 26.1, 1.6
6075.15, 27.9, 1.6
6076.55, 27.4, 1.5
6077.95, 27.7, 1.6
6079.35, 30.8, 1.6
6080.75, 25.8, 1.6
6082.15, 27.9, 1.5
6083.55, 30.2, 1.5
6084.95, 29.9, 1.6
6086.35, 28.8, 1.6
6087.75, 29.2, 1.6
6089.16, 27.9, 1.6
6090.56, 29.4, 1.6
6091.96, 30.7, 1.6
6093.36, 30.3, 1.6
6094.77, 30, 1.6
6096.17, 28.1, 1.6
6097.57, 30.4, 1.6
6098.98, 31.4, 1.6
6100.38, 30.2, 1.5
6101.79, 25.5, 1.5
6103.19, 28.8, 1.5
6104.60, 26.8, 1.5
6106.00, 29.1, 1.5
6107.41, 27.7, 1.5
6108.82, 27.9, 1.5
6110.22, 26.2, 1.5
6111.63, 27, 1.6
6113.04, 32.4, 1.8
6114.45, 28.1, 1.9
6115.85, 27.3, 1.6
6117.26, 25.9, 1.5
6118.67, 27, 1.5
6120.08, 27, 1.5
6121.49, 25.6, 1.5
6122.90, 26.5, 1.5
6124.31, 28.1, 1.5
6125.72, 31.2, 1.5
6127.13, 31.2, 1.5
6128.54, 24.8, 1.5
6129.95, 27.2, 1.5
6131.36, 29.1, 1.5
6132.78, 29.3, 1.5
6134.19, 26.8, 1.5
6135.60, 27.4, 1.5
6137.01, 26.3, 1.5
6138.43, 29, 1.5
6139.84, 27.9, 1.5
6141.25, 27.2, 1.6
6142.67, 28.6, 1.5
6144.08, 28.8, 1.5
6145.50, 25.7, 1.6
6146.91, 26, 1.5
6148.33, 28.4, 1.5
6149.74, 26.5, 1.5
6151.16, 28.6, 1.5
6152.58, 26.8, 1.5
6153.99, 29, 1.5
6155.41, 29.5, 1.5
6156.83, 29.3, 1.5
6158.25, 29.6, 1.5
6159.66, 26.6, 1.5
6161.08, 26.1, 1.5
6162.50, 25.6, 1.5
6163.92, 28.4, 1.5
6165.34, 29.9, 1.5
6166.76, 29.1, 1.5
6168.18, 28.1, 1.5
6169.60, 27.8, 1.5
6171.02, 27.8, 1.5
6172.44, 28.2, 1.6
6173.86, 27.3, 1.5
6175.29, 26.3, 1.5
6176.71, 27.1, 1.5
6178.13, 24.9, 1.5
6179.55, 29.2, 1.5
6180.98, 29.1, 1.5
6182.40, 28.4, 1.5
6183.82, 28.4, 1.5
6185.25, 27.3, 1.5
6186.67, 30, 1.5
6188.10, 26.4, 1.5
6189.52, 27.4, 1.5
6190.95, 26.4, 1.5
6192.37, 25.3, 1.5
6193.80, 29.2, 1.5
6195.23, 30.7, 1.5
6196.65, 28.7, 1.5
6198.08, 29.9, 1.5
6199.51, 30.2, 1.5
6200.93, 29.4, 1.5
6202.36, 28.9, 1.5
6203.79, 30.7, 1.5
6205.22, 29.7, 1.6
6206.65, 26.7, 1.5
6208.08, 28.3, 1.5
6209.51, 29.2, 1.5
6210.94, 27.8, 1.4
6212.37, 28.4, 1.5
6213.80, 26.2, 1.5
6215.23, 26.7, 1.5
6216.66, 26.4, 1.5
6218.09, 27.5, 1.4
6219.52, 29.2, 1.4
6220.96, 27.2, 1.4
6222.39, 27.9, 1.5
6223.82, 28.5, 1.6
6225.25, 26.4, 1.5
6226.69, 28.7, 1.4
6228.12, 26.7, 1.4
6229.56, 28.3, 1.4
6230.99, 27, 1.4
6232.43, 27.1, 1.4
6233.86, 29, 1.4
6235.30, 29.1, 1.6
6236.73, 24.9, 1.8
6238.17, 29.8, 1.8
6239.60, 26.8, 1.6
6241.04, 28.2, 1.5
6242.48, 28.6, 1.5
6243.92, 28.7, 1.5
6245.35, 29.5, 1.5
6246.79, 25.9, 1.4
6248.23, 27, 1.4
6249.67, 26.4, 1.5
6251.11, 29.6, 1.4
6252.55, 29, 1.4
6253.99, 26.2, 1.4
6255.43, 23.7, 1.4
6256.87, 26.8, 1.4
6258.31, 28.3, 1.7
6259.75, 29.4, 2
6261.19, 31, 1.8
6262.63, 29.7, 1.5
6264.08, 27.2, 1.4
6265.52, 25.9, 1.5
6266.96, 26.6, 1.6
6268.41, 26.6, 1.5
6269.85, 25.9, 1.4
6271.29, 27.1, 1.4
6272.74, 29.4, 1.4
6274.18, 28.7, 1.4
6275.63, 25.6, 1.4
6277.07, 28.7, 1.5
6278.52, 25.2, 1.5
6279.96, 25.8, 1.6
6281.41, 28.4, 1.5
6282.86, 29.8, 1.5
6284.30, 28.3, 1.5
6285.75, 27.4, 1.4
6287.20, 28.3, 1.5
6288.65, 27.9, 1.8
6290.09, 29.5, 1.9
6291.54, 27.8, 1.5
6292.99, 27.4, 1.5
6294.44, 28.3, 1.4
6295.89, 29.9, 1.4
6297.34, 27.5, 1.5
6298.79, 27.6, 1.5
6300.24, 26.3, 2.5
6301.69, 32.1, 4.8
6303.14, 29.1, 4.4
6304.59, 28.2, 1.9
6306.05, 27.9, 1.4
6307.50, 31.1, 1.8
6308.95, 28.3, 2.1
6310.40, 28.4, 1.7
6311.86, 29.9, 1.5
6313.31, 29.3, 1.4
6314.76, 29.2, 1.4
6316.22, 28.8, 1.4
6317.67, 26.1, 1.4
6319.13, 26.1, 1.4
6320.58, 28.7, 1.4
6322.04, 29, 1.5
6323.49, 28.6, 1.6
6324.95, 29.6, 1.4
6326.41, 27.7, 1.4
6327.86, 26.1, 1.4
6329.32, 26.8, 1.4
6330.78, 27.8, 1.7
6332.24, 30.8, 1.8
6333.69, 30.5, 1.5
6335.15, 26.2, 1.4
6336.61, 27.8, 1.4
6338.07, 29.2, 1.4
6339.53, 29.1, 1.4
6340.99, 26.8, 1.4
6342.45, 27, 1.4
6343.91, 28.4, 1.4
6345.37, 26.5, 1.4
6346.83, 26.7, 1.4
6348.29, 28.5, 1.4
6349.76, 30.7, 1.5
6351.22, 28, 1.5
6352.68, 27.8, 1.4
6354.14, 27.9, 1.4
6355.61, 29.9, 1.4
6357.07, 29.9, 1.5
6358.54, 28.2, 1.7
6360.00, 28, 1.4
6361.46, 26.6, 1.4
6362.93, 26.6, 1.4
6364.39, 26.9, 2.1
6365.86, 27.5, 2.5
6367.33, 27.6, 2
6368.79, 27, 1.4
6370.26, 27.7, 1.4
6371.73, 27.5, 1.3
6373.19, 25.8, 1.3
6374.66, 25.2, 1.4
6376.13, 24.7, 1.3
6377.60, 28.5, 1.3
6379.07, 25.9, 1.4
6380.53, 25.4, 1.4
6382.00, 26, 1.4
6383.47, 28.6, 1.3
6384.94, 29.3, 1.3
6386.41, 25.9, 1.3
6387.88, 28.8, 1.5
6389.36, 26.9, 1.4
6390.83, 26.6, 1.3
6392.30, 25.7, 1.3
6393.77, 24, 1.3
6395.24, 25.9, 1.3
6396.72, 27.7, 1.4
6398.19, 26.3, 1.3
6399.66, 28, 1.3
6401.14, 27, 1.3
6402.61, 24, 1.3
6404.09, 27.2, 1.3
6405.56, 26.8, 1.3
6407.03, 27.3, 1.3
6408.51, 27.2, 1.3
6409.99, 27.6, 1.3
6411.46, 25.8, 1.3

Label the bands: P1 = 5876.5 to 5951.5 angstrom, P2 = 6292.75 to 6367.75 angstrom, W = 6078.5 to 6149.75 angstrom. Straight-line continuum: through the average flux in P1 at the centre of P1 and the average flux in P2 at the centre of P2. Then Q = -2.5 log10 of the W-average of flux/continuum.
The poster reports 0.01 mag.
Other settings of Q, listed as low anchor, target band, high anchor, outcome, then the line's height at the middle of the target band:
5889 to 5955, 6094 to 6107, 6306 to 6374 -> -0.02 mag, 28.5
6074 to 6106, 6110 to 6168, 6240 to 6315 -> 0.03 mag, 28.6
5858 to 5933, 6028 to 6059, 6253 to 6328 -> -0.01 mag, 28.6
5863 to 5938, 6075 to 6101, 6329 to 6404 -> -0.03 mag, 28.3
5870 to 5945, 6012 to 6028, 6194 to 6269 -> 0.01 mag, 28.6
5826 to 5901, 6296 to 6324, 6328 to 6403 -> -0.04 mag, 27.6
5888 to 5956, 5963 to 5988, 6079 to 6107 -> -0.03 mag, 28.8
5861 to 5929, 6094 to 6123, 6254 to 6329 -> 0.02 mag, 28.5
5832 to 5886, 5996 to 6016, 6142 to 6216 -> 0.01 mag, 28.8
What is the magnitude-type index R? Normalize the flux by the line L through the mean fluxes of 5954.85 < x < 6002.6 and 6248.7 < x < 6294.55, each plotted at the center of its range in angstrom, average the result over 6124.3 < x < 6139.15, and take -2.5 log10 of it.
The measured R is 0.01 mag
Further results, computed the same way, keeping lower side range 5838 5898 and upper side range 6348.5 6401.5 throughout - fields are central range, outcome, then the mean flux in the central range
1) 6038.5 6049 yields -0.03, 29.2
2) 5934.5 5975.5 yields -0.04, 29.8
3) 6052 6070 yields -0.03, 29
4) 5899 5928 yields -0.02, 29.1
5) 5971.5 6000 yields -0.01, 28.7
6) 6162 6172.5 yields -0.01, 28.2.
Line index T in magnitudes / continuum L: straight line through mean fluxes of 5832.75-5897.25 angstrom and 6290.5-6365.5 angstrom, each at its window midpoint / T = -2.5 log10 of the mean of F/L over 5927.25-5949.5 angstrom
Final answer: 0.00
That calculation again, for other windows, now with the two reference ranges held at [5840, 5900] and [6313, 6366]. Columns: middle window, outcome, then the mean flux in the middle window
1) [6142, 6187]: 0.02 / 27.9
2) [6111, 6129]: 0.02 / 27.9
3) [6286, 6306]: -0.01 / 28.4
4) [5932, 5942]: 0.01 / 28.6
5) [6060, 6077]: 0.00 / 28.4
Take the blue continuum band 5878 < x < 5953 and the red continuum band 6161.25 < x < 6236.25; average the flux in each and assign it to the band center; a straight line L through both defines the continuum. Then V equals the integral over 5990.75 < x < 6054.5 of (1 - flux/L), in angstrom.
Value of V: 0.2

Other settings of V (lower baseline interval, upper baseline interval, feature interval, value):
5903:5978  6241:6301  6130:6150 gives 0.5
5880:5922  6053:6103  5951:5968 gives -0.8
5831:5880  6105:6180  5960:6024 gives -0.6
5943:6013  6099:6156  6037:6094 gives -1.0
